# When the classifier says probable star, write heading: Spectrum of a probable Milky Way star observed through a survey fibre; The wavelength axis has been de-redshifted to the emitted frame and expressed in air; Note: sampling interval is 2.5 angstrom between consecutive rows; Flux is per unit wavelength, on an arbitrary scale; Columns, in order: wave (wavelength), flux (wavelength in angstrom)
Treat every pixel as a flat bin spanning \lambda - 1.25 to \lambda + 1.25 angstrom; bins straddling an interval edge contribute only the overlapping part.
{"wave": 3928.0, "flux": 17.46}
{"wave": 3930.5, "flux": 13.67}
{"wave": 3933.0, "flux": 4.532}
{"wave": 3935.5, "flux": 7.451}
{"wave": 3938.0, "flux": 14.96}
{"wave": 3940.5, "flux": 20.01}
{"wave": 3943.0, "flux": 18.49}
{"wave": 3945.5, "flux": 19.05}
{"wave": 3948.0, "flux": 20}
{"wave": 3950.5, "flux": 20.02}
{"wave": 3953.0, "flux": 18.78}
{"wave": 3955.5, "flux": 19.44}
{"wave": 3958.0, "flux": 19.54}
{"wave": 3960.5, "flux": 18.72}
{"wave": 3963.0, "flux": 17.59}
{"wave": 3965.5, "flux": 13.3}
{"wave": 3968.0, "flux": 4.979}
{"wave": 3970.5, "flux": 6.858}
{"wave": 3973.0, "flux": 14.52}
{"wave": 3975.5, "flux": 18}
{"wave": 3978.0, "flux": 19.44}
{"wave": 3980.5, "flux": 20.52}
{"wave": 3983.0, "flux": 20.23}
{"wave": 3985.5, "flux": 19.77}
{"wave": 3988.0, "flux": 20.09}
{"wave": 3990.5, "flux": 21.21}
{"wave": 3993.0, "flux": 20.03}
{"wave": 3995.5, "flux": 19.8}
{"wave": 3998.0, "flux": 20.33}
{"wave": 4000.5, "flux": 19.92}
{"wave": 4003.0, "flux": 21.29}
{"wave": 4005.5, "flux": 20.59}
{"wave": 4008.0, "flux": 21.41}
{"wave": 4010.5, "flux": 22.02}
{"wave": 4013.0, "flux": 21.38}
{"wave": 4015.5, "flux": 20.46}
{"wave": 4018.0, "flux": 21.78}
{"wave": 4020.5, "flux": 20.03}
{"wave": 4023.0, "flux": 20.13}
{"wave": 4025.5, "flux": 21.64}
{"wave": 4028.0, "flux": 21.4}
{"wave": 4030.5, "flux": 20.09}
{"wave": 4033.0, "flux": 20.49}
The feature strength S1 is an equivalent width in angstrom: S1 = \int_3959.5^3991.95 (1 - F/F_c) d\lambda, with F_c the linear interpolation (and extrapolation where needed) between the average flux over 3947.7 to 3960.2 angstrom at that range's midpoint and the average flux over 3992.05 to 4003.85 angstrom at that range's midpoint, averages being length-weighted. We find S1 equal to 5.4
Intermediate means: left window 19.5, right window 20.2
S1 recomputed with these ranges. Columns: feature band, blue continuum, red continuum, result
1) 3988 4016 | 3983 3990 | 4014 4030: -0.40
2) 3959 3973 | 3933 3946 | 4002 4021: 3.59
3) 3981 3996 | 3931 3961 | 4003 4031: -0.75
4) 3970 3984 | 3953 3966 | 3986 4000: 1.61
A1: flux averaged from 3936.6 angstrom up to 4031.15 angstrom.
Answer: 18.9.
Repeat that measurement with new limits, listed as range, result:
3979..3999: 20.2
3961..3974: 11.8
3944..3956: 19.4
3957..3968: 15.8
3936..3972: 16.3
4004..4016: 21.2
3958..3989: 16.3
